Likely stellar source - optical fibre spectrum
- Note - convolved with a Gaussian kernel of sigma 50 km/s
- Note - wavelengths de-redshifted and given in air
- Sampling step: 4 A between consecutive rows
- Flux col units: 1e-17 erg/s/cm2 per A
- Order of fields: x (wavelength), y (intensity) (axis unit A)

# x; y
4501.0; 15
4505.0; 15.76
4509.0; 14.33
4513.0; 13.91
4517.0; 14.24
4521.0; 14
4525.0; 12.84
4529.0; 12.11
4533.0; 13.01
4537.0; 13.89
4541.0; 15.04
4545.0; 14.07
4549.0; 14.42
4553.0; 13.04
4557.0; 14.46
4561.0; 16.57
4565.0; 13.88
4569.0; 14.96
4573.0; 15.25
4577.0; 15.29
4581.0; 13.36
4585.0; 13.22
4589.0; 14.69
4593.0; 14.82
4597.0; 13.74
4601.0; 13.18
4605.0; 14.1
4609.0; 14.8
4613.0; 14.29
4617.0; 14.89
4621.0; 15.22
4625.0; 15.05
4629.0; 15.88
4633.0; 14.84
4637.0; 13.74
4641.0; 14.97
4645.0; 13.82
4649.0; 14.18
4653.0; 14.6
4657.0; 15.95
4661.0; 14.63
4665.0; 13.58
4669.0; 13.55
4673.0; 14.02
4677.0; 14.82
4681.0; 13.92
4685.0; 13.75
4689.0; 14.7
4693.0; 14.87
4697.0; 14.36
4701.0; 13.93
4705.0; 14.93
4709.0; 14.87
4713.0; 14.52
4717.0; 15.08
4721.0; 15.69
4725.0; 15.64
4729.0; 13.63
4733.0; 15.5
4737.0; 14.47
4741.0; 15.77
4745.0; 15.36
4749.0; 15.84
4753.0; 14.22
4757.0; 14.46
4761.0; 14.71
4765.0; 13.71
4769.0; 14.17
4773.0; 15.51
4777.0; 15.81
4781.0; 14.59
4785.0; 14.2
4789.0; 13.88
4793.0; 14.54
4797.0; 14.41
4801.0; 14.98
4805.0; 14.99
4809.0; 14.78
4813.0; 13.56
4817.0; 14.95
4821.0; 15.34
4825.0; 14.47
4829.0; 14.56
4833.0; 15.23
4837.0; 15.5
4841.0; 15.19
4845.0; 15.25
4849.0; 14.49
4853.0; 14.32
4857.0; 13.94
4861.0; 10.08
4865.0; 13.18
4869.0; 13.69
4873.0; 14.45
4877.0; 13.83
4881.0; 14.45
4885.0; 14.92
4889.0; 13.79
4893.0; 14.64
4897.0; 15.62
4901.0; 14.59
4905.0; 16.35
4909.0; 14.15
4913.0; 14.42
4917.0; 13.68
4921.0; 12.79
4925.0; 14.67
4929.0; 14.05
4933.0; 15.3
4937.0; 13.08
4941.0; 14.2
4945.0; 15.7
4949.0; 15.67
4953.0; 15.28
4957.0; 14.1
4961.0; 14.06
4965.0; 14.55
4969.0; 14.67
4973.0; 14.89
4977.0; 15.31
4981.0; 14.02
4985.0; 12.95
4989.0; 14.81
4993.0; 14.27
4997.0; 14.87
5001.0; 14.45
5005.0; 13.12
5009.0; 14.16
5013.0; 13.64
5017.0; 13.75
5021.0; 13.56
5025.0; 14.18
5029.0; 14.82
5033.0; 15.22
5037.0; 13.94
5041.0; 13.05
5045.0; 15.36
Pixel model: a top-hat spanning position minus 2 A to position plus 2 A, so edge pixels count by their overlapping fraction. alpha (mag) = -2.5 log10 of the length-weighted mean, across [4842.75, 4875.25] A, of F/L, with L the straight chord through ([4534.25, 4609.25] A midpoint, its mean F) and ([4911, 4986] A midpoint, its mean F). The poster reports 0.05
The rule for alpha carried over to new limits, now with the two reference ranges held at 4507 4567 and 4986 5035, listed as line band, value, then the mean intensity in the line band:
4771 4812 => -0.05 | 14.7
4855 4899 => 0.02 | 13.9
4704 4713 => -0.06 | 14.8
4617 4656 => -0.05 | 14.7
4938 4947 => -0.04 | 14.7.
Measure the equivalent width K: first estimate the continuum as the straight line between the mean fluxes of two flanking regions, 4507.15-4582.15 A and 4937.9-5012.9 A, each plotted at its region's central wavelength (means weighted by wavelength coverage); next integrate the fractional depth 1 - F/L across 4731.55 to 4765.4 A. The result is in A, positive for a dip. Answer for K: -1.5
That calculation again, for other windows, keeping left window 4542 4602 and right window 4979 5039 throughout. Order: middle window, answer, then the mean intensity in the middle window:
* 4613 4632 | -1.1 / 15.1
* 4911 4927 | 0.3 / 13.9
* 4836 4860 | -0.6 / 14.6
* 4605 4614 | -0.1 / 14.5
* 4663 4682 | 0.4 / 14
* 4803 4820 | -0.5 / 14.6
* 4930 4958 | -1.2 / 14.8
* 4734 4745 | -0.7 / 15.2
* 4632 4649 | 0.0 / 14.3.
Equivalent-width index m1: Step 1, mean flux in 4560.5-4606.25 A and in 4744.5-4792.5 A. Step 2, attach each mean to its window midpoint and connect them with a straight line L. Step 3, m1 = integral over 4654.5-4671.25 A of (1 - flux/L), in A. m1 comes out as 0.08 A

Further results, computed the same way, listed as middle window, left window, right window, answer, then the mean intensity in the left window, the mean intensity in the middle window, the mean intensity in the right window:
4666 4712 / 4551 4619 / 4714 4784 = 1.27 A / 14.4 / 14.3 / 14.9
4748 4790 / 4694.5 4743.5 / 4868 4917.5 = 0.41 A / 14.9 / 14.6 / 14.5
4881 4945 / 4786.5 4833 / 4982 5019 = -0.79 A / 14.6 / 14.5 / 14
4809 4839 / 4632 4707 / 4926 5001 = -0.70 A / 14.4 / 14.8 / 14.5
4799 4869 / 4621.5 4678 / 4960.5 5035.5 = 0.15 A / 14.6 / 14.4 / 14.3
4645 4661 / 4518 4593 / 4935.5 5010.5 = -0.60 A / 14.1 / 14.7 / 14.4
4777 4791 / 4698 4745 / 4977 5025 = 0.26 A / 14.9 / 14.5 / 14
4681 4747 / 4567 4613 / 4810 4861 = -1.64 A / 14.3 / 14.8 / 14.6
